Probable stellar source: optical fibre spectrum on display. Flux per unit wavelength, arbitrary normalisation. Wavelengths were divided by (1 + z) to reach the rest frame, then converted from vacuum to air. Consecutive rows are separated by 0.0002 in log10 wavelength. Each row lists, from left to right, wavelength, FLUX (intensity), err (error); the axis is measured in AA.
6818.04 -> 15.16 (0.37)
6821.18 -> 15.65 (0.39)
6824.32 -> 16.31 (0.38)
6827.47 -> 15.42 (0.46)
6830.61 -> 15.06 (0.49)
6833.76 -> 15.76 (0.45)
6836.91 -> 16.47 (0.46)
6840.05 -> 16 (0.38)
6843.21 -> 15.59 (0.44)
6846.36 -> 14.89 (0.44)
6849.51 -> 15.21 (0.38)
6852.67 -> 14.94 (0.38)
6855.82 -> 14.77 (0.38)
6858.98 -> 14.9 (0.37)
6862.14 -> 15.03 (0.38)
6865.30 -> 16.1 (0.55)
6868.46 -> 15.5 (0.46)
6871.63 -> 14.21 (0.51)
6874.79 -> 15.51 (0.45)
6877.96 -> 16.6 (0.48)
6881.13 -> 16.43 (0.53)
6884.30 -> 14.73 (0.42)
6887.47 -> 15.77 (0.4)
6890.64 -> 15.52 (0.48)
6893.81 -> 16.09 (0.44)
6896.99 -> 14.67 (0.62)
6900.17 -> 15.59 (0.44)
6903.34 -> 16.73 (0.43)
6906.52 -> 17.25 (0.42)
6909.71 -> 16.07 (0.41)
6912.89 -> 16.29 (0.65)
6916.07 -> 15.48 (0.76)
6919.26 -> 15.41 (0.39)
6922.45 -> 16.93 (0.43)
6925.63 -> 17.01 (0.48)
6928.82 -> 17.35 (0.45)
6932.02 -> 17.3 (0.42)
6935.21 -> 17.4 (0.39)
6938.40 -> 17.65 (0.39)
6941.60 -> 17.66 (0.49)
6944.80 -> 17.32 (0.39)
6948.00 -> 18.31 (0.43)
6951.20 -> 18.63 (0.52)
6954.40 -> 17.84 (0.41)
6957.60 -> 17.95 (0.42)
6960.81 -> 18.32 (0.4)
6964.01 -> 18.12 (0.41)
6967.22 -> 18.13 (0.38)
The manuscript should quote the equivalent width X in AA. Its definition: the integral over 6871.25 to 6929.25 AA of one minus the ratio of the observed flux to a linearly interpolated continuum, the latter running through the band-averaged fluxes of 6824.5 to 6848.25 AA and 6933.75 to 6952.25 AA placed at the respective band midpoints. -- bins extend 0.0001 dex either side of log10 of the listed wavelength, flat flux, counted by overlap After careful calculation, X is 3.2 AA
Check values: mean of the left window 15.6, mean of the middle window 16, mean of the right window 17.8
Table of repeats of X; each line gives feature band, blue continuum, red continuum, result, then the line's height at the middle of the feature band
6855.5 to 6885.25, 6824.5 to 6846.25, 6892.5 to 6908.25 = 0.9 AA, 15.9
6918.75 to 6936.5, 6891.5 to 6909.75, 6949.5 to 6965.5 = 0.1 AA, 17.1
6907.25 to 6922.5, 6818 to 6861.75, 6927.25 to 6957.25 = 1.0 AA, 17.1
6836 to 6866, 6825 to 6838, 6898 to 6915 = 0.9 AA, 15.8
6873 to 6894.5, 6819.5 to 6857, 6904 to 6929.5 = 0.4 AA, 16.1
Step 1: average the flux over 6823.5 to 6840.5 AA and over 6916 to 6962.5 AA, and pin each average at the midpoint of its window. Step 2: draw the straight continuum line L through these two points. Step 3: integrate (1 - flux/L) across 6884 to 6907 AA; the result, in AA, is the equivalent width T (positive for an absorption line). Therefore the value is 1.4 AA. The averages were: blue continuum 15.8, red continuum 17.4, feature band 15.8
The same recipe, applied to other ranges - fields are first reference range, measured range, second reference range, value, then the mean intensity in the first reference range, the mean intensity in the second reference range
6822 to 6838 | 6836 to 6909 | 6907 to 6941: 2.8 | 15.8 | 16.7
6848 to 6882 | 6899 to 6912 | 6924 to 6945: 0.1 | 15.4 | 17.4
